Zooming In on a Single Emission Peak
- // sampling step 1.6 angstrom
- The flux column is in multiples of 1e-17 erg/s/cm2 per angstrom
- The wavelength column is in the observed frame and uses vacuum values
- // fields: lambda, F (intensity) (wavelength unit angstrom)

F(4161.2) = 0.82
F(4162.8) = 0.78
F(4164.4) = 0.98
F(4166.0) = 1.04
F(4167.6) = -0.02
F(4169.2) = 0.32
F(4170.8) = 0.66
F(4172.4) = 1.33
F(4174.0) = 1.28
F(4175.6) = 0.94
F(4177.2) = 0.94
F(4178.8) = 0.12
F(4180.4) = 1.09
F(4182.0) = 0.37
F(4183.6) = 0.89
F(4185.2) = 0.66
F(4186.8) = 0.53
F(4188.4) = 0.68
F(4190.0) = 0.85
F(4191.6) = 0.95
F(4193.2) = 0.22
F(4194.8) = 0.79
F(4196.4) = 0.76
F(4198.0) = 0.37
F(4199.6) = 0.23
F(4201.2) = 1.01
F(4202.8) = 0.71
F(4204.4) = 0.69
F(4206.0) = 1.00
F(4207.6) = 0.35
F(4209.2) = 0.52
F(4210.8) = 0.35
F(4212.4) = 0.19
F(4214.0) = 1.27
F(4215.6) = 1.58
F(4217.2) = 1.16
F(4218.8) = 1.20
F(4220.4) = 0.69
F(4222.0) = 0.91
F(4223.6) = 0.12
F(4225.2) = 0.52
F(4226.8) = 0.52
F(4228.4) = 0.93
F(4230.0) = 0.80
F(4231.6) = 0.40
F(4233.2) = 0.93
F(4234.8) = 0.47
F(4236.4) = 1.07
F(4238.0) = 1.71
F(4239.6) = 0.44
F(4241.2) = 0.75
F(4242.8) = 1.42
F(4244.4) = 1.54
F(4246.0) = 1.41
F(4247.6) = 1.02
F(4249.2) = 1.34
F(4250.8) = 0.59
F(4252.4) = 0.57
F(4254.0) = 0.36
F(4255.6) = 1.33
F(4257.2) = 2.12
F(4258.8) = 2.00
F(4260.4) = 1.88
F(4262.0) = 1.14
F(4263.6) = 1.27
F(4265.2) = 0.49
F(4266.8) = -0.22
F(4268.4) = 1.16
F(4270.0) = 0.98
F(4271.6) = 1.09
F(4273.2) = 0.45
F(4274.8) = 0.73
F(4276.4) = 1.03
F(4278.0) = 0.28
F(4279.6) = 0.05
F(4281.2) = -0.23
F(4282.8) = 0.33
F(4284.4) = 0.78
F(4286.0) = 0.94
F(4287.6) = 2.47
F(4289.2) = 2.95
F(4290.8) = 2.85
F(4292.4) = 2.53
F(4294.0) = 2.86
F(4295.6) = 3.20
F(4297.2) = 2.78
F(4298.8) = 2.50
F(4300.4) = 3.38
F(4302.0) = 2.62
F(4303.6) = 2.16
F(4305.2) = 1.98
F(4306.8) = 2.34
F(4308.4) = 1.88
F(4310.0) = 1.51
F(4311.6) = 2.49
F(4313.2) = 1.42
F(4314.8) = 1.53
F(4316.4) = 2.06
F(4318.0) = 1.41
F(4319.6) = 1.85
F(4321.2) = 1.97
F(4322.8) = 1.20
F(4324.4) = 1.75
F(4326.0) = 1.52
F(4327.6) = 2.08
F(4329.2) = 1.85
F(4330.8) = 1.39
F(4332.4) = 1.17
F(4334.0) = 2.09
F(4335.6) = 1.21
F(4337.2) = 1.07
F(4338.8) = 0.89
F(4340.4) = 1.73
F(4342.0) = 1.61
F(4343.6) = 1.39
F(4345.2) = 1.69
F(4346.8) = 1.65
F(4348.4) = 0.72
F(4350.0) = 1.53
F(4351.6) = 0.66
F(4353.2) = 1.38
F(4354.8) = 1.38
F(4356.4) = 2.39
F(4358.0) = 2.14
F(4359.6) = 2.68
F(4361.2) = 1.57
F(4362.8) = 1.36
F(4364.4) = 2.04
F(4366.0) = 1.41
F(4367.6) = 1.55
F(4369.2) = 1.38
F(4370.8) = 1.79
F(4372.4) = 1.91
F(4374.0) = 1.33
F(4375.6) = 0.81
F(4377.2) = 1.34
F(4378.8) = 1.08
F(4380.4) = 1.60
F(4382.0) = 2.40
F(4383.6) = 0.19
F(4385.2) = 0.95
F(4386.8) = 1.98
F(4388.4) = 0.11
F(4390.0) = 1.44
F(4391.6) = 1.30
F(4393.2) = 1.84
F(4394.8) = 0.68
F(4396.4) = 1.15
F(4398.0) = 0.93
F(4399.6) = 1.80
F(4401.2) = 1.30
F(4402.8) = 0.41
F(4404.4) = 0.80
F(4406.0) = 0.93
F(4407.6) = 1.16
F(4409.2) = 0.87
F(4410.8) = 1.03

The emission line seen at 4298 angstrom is Lyman alpha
